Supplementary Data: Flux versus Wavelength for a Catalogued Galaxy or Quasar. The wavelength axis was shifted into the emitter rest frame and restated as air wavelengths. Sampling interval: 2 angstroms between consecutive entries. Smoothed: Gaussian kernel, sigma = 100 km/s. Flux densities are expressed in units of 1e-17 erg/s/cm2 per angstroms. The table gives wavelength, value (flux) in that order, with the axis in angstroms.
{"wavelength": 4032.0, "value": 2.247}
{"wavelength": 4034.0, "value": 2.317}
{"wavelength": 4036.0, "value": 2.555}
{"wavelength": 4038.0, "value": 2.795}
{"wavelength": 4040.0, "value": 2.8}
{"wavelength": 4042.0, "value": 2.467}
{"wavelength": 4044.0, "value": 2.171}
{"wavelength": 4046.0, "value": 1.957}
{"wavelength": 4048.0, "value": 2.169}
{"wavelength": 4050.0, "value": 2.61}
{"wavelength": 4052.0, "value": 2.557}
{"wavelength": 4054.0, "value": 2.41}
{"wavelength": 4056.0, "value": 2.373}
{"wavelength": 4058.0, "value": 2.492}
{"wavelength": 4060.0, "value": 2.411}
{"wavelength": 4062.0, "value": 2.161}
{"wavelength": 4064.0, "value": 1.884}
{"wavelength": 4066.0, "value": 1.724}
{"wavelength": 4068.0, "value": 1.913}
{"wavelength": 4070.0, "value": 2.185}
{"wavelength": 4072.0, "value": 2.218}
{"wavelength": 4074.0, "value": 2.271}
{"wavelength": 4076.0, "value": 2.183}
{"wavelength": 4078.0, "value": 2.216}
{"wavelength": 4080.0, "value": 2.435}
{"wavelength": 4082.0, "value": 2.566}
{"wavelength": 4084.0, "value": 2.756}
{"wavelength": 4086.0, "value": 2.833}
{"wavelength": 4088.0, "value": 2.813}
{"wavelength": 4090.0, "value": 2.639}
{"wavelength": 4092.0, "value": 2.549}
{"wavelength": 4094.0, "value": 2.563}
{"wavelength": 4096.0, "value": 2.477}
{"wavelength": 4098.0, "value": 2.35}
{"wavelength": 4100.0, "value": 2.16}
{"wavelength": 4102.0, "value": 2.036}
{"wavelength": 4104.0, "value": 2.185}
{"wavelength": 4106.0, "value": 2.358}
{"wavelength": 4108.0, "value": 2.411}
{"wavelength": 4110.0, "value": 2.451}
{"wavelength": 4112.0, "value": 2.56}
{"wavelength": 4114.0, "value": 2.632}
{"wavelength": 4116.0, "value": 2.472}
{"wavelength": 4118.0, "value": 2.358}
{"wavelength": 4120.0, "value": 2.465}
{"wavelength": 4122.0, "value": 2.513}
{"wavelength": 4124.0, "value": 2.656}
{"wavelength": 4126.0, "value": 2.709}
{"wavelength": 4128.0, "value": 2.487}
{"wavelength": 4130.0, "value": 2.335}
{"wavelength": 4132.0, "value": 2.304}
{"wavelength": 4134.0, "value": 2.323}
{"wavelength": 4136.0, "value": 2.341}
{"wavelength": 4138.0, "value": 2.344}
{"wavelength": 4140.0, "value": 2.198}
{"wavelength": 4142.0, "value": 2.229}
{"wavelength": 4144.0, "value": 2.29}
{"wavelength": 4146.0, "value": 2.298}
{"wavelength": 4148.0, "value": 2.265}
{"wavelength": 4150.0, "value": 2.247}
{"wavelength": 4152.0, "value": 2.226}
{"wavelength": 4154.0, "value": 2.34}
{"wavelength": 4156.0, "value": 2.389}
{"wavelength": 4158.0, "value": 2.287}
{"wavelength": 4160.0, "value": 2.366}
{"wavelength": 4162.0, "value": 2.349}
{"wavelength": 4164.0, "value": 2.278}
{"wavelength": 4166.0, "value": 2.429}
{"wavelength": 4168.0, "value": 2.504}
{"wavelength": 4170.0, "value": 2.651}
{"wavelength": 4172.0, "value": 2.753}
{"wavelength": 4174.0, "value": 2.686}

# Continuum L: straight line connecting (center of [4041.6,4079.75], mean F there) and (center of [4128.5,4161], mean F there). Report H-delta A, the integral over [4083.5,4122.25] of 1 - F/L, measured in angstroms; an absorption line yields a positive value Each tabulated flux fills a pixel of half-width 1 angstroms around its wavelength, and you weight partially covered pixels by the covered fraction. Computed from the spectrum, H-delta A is -3.6 angstroms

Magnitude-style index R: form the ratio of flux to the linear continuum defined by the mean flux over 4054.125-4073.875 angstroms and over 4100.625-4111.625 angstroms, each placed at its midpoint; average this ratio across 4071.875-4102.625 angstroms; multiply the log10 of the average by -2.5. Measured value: -0.10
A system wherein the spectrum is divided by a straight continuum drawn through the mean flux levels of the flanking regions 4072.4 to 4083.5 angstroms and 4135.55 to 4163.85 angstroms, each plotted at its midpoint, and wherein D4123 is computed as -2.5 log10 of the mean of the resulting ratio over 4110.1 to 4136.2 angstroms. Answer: -0.07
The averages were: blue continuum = 2.35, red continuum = 2.3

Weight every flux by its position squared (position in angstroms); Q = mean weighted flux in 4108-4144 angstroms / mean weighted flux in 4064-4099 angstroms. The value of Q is 1.04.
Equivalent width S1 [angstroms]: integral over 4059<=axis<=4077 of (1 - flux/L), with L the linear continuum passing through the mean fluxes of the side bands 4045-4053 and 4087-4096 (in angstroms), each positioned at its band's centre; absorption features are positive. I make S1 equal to 2.6 angstroms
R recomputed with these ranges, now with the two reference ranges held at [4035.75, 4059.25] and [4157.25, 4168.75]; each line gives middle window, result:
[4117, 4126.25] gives -0.06 mag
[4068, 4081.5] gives 0.09 mag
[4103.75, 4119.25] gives -0.02 mag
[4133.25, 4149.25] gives 0.05 mag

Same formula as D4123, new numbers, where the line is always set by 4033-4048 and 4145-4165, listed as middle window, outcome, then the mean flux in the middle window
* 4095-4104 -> 0.053 mag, 2.25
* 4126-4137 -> -0.028 mag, 2.39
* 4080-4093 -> -0.129 mag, 2.67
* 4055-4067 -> 0.107 mag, 2.17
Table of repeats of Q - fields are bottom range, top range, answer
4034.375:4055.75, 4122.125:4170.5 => 1.02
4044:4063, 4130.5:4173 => 1.06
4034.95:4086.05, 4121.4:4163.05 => 1.05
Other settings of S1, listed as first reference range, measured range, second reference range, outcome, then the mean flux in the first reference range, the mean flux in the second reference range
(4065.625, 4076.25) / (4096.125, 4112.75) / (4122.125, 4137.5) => -0.1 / 2.1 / 2.45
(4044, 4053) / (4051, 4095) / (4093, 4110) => -1.0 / 2.31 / 2.33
